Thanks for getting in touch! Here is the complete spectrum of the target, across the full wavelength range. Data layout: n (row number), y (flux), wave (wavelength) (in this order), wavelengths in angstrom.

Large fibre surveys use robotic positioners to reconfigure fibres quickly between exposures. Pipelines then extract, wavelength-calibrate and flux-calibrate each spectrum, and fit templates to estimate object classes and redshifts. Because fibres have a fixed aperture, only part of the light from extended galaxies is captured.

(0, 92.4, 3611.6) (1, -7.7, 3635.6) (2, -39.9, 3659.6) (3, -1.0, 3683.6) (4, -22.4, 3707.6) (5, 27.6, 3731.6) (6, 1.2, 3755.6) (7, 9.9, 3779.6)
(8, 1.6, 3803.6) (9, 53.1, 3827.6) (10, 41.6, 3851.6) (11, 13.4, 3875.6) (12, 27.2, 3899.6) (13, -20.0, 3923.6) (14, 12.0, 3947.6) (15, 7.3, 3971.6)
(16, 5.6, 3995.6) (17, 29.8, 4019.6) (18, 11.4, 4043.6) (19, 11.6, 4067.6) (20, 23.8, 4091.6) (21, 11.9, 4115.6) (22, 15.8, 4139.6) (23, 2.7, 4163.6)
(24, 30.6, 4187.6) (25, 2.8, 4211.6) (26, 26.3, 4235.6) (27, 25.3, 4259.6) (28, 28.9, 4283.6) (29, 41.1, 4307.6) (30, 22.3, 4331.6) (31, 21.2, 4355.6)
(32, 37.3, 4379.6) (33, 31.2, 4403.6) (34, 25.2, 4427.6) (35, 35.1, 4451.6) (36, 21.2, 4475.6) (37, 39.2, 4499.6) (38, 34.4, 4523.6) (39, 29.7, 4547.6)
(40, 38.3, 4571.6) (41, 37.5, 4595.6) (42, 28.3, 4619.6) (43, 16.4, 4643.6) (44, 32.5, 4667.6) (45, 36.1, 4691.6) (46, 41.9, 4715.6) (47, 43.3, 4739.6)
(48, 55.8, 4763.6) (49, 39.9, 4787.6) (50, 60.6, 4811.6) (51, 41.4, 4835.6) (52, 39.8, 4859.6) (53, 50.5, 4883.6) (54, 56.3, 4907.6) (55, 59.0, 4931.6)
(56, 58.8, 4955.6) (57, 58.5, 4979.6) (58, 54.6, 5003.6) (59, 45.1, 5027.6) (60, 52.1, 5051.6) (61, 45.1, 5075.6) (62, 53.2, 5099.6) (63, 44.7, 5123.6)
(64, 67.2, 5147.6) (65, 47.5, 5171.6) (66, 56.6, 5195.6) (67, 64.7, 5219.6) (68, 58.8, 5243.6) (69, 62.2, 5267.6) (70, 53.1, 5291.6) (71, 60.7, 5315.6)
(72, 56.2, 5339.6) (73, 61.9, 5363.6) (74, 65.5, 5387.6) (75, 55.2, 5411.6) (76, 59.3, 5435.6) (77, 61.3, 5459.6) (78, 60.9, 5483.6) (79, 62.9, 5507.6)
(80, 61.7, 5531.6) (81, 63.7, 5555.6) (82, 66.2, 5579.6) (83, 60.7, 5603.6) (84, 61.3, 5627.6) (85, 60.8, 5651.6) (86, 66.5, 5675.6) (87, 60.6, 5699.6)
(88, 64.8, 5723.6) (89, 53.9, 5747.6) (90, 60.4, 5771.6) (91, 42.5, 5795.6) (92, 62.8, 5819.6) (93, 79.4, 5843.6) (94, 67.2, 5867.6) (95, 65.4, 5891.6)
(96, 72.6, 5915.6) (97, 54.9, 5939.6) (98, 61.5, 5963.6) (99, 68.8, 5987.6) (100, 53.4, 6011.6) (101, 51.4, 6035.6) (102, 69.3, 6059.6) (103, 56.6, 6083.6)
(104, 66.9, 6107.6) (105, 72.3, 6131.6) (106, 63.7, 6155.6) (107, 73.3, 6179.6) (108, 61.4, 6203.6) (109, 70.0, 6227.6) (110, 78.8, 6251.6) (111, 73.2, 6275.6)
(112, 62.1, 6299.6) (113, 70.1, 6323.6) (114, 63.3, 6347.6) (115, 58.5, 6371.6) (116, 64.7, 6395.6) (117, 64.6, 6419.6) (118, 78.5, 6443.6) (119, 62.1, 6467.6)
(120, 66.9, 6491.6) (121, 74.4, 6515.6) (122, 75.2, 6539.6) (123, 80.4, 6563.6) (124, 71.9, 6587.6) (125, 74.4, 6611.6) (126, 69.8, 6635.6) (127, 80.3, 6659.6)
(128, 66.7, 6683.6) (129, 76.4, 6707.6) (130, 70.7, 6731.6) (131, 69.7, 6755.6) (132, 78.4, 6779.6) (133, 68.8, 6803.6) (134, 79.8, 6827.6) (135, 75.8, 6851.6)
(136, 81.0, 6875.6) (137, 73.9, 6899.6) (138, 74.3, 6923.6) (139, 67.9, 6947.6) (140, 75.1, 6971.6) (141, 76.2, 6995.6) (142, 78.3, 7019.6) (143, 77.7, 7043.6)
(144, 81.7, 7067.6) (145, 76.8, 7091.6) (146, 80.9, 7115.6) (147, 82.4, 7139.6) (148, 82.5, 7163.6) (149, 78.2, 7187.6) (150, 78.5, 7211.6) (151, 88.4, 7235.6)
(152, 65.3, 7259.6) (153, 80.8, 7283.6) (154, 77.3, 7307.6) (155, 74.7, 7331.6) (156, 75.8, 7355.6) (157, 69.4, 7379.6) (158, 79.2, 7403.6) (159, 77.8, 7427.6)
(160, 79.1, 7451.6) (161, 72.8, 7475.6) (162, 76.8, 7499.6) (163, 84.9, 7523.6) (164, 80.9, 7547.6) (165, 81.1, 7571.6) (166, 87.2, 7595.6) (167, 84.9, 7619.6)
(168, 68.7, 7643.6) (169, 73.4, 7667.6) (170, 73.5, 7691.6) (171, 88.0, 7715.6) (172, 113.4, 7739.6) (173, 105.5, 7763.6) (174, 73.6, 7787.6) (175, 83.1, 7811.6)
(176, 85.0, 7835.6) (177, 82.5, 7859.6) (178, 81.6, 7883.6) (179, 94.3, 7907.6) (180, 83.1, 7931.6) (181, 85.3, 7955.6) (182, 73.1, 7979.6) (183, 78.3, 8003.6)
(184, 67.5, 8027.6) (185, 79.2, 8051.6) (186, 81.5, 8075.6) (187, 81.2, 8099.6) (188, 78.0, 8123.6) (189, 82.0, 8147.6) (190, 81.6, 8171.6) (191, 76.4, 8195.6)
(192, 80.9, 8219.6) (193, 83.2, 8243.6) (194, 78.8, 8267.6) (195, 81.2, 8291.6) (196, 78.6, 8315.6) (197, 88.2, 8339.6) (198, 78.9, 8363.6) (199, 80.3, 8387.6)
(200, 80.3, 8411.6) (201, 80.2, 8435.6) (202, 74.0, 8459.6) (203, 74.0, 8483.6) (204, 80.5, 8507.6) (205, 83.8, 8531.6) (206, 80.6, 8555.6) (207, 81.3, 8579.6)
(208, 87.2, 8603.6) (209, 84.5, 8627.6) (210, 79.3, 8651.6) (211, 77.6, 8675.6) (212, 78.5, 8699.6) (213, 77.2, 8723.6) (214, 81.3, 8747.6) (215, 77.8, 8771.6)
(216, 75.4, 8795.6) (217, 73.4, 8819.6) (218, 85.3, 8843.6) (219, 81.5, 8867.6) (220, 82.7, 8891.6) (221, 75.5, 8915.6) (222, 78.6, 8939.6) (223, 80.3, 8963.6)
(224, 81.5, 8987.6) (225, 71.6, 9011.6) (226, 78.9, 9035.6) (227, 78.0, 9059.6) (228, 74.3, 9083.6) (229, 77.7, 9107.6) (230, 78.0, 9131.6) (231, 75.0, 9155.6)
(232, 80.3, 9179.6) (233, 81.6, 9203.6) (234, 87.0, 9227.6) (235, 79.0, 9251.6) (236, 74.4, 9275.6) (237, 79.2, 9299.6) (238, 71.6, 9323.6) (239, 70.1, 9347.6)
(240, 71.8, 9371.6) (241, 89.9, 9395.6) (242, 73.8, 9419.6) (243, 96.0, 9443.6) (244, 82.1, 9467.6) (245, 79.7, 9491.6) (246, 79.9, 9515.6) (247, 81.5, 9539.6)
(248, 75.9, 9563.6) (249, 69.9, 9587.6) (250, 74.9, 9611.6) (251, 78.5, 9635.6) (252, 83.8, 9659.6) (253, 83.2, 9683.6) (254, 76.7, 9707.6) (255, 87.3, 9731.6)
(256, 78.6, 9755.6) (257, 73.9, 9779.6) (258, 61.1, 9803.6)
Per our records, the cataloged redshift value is 0.178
